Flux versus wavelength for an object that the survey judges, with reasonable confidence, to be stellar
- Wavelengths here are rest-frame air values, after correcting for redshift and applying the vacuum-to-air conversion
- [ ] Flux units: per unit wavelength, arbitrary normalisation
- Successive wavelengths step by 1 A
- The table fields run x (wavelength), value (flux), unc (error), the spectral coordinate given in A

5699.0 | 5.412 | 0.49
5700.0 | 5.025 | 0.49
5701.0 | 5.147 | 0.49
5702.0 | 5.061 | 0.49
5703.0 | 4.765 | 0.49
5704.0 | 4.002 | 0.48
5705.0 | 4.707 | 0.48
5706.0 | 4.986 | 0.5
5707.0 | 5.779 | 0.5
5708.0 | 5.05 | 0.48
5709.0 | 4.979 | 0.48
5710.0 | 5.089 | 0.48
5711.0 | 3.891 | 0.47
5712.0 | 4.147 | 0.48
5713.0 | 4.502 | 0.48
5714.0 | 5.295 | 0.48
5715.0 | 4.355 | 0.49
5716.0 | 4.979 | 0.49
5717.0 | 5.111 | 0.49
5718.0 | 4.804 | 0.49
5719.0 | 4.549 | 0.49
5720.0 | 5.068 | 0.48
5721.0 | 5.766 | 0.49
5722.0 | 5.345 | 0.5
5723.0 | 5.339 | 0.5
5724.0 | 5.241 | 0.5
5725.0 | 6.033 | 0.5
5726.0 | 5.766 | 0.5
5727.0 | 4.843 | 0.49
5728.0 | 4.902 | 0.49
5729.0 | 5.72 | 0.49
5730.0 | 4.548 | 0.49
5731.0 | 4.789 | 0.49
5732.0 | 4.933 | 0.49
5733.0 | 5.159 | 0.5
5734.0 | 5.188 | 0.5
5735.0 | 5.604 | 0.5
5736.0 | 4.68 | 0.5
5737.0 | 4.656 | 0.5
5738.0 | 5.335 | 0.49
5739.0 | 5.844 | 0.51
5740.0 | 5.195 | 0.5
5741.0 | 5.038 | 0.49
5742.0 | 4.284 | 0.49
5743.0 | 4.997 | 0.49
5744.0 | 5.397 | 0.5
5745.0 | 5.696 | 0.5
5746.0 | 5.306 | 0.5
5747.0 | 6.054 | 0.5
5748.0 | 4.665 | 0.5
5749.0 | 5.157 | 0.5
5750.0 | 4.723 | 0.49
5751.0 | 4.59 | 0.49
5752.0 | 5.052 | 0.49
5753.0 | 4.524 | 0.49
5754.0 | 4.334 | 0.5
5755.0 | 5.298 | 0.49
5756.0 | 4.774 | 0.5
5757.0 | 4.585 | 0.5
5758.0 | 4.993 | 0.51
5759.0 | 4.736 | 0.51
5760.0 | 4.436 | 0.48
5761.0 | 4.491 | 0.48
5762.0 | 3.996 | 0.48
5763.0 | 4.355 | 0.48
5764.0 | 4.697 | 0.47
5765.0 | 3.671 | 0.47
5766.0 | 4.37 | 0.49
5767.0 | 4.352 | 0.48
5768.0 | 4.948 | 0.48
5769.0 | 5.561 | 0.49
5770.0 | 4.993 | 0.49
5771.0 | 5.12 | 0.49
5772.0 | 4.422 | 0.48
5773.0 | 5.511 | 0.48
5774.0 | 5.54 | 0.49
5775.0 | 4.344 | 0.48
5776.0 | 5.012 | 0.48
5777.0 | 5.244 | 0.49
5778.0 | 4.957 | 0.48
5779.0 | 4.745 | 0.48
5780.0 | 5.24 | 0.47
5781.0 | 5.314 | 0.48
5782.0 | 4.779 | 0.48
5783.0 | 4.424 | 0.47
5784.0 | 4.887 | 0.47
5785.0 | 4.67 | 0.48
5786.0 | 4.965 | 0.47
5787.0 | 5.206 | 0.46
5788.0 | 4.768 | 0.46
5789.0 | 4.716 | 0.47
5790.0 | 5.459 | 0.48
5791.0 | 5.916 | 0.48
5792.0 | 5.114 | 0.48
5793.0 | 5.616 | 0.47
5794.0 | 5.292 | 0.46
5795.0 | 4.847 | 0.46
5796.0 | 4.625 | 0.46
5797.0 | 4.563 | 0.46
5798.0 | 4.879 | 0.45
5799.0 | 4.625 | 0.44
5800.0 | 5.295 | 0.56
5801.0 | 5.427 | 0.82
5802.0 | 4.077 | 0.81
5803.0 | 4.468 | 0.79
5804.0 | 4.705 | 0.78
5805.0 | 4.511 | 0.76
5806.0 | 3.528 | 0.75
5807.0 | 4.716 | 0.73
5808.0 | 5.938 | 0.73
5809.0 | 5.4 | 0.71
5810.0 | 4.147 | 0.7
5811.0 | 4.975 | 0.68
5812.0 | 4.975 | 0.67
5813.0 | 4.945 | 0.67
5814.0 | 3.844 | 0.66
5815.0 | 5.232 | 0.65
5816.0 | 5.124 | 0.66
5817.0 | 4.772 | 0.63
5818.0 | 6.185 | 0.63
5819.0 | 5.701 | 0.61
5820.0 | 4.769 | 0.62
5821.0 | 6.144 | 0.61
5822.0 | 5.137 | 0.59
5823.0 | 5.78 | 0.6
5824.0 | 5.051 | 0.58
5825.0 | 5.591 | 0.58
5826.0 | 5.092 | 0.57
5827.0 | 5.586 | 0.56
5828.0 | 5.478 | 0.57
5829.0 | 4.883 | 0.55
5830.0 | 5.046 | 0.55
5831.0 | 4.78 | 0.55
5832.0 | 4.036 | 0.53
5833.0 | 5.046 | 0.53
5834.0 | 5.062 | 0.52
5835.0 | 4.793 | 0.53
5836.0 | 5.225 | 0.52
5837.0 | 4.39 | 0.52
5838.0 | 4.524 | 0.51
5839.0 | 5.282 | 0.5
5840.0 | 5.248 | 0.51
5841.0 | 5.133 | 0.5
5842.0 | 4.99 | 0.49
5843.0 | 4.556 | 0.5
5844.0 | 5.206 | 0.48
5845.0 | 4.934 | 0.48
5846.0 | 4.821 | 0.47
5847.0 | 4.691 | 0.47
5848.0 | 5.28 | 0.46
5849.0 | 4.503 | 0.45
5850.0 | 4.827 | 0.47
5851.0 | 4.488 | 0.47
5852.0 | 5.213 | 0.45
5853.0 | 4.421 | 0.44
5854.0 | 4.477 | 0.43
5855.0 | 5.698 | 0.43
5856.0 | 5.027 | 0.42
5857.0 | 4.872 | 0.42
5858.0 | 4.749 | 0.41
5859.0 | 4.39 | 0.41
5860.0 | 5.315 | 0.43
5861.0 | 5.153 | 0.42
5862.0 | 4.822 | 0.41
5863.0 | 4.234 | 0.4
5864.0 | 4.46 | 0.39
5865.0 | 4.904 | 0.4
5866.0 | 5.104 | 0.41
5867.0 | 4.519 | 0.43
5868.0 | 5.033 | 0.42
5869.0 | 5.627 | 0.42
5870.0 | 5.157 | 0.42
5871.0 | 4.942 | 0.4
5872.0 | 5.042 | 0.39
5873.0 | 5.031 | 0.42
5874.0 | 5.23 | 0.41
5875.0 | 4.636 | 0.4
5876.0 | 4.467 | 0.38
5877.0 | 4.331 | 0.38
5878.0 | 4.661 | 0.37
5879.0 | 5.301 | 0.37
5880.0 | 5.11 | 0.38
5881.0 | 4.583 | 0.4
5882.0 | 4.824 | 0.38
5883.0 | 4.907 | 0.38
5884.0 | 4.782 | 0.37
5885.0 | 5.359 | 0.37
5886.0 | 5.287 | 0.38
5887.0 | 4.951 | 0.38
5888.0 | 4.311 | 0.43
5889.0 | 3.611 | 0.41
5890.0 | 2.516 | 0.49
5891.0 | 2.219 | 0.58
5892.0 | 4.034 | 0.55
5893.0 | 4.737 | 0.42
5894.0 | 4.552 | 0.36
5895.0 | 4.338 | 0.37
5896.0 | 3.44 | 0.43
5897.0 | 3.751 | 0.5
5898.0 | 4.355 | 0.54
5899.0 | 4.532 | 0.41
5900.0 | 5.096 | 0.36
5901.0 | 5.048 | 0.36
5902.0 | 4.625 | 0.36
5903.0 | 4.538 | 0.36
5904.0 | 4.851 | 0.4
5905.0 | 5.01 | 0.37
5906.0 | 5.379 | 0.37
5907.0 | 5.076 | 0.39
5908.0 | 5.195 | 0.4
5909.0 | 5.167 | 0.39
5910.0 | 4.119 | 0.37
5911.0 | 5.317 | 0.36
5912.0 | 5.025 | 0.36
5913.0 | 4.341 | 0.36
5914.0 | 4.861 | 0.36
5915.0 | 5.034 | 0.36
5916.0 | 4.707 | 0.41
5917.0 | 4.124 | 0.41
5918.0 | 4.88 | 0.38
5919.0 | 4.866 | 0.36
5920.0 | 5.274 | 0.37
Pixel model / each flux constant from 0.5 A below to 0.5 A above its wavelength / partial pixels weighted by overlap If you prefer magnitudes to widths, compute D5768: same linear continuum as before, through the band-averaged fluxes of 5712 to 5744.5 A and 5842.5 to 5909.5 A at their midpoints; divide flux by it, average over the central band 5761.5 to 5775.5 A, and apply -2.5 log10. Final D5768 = 0.06 mag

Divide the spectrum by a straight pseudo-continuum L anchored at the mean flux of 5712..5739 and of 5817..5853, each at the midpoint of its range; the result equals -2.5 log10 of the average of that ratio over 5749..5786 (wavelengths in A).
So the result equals 0.07 mag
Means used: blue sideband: 5.09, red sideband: 5.06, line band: 4.78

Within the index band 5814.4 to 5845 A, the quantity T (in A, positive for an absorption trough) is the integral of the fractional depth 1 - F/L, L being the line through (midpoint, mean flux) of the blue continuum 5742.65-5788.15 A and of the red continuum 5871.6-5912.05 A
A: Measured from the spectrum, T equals -2.5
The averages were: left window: 4.87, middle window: 5.12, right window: 4.61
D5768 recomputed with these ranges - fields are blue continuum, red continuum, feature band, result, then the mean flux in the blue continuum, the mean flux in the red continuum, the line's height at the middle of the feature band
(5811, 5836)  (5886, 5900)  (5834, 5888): -0.085 mag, 5.13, 4.04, 4.54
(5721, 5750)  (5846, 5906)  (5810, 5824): -0.055 mag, 5.21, 4.68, 4.9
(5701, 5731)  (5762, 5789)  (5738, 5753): -0.047 mag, 4.99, 4.83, 4.91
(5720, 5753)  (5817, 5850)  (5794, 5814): 0.077 mag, 5.17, 5.08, 5.11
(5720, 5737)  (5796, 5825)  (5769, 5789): 0.022 mag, 5.22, 4.97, 5.06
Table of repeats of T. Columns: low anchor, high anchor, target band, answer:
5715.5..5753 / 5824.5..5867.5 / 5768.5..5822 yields 0.2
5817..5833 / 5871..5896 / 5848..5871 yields -0.3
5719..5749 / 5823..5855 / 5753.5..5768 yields 1.8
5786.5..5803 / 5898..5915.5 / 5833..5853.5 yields 0.3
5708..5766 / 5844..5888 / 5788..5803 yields -0.3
